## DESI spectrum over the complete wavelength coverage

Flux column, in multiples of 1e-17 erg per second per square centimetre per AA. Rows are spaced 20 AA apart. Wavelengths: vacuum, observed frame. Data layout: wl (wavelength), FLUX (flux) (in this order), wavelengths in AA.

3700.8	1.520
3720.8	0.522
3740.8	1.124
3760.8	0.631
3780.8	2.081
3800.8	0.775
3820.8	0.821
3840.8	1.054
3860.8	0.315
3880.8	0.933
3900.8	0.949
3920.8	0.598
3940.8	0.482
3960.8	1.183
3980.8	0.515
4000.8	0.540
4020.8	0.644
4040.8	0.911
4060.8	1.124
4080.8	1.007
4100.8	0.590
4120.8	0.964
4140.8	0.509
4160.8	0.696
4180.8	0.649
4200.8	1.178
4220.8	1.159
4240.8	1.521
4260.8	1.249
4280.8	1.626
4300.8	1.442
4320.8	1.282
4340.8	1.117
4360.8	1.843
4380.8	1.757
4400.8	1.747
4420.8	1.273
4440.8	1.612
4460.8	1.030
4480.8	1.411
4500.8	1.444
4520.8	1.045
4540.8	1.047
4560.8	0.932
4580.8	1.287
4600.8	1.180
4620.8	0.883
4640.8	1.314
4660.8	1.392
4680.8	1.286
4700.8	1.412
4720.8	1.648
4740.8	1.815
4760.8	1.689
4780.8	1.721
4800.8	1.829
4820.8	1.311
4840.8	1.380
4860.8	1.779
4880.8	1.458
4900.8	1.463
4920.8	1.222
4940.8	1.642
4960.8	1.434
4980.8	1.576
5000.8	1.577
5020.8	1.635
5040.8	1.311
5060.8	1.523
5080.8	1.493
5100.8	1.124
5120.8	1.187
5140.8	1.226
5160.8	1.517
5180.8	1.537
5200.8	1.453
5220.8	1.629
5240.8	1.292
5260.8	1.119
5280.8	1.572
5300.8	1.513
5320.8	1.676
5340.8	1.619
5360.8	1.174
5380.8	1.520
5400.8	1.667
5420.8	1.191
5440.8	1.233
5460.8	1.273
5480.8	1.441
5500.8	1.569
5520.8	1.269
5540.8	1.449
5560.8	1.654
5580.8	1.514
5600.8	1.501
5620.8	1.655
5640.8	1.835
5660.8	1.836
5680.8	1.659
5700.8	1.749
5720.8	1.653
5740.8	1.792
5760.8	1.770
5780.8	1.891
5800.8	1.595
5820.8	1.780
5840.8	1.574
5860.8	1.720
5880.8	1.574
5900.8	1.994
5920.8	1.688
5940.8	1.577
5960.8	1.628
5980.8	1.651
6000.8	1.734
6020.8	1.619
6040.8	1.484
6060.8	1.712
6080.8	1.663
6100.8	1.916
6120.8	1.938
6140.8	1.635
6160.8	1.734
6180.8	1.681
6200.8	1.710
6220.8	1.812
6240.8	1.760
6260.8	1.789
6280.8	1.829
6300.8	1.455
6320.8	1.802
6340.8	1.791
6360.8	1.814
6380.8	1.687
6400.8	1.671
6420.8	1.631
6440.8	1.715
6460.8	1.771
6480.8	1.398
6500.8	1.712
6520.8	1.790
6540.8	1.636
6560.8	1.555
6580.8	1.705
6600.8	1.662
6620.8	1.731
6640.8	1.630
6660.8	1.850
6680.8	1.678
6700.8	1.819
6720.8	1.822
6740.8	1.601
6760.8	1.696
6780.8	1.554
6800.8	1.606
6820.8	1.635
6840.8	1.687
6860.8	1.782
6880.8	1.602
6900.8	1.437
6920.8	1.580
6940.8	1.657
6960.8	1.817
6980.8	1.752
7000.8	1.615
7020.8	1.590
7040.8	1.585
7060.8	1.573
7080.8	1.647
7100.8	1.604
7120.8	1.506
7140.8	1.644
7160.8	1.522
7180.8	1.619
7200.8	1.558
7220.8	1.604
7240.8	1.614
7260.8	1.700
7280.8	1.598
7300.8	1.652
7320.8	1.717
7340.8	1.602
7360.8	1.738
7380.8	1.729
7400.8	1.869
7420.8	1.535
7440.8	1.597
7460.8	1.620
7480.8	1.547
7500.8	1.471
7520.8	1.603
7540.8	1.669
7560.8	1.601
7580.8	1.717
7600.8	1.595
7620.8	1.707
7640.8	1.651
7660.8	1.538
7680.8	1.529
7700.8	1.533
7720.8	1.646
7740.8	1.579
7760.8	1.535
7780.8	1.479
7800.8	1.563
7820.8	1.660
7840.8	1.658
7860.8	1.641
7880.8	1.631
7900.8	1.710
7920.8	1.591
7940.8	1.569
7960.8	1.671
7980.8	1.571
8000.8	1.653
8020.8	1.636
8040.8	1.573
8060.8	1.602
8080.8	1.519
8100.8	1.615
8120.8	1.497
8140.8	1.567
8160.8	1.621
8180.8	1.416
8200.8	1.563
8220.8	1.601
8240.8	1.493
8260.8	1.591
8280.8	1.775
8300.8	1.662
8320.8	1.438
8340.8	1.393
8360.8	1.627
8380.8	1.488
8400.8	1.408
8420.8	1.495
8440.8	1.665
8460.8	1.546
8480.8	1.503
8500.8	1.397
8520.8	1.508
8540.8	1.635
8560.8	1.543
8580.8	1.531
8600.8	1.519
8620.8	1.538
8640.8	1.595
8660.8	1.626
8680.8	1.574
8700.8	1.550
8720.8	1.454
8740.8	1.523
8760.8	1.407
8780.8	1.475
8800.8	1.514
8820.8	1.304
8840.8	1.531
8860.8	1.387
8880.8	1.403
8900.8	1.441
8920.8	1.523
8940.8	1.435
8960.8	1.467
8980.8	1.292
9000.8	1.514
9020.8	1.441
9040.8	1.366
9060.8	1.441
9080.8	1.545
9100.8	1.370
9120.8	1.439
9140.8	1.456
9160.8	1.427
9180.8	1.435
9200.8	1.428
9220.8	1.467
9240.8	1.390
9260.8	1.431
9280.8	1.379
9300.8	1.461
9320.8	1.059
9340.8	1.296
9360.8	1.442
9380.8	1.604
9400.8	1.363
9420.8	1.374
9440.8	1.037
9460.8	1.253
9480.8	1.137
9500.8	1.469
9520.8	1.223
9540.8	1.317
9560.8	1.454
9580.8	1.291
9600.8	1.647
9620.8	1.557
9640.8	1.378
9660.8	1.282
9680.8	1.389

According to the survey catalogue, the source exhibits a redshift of 0.05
